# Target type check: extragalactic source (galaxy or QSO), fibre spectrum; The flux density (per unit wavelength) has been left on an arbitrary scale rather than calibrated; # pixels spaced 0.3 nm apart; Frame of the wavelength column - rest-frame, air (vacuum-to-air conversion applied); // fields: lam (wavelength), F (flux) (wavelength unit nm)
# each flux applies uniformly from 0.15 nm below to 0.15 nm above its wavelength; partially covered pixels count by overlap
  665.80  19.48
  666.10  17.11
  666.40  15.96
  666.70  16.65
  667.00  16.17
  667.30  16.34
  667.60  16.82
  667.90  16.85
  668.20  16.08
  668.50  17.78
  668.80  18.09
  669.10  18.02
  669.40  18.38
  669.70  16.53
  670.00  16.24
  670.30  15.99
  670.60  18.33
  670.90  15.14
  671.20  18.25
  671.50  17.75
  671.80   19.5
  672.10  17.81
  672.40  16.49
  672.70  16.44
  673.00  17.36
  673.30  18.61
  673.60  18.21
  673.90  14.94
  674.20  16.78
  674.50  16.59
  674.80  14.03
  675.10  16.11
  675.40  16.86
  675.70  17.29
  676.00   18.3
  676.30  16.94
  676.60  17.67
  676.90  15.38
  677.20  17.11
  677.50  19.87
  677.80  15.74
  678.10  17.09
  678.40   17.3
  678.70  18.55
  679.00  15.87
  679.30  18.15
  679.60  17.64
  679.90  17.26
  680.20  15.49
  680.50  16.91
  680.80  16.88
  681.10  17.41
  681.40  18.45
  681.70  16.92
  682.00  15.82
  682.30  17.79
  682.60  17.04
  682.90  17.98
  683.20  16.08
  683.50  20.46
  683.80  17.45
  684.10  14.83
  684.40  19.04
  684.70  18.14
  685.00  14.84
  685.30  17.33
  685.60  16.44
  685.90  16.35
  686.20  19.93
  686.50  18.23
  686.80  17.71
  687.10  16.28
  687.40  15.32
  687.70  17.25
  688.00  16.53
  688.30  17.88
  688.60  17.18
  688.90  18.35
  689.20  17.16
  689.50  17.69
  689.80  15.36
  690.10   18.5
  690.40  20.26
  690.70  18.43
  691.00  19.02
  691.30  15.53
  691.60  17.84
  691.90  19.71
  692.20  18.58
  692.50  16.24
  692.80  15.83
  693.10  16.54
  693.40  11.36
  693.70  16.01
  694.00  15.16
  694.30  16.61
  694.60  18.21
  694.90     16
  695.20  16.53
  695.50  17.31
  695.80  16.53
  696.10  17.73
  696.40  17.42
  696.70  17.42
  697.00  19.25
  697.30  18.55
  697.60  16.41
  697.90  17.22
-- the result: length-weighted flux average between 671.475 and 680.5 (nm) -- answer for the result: 17.1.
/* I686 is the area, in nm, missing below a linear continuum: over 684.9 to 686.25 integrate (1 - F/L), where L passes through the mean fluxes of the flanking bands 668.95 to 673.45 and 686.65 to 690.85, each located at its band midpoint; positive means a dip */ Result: 0.04 nm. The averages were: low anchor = 17.4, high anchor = 17.4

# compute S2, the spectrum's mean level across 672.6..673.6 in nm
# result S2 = 17.6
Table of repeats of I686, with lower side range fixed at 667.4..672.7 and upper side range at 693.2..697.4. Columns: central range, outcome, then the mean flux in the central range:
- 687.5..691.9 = -0.23 nm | 17.7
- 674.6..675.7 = 0.08 nm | 15.9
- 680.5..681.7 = -0.03 nm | 17.4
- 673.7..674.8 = 0.08 nm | 15.9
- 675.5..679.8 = -0.06 nm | 17.3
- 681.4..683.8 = -0.07 nm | 17.5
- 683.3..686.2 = -0.07 nm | 17.3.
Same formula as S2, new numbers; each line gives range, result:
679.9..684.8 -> 17.3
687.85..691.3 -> 17.8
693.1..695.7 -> 15.9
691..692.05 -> 17.9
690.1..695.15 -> 17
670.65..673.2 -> 17.4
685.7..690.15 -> 17.3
